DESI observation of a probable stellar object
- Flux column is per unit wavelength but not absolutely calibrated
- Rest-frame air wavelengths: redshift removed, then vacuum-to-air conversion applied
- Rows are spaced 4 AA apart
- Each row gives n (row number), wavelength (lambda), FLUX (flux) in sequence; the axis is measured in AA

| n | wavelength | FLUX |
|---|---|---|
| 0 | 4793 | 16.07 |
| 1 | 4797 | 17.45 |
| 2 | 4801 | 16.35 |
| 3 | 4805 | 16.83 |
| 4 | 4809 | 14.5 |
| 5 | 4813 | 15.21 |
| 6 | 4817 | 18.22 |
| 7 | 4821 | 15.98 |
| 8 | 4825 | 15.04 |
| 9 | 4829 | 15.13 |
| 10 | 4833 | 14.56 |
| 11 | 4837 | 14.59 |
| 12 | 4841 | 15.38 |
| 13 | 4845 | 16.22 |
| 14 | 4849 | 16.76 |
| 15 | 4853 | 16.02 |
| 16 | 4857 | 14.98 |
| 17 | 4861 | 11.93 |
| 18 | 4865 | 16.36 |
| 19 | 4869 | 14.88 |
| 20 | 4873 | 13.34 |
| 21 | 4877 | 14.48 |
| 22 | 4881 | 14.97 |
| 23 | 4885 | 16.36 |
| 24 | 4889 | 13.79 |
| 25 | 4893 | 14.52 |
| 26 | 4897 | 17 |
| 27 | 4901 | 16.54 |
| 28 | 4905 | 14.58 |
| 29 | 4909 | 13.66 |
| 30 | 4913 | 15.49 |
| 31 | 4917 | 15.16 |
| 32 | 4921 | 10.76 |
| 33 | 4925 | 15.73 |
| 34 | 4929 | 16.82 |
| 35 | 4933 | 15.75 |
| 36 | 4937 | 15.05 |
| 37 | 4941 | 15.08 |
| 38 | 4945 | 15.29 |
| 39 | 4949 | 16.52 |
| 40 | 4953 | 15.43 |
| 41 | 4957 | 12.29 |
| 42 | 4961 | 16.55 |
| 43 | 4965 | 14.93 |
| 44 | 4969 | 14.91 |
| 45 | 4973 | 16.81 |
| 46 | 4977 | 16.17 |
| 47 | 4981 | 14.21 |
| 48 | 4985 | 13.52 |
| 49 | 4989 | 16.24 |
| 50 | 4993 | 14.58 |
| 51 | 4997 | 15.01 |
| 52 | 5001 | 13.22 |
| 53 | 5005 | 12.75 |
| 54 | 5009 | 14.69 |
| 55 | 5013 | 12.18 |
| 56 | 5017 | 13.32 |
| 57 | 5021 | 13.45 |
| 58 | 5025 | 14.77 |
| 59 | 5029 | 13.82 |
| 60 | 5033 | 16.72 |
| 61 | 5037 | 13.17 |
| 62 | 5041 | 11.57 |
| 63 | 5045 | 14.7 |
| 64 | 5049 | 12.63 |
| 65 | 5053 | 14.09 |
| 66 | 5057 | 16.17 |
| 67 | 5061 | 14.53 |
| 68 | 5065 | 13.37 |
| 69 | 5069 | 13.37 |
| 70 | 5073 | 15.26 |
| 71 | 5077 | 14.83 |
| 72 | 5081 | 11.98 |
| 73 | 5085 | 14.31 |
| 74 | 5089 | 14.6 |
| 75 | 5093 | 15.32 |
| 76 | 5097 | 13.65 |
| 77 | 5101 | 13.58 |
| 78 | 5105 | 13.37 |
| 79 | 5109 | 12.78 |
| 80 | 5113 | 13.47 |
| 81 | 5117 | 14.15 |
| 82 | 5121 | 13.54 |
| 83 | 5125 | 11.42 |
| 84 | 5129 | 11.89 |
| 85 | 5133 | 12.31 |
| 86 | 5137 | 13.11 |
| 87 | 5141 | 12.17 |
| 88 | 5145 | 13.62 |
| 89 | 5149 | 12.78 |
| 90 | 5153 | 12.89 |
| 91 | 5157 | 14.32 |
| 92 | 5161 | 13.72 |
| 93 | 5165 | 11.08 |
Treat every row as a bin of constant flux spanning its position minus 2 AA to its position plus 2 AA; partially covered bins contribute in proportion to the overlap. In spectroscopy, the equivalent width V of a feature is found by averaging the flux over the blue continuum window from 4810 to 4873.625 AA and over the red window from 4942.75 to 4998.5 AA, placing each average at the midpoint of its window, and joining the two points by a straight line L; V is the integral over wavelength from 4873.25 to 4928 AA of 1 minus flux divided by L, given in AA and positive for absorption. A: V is 1.5 AA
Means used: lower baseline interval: 15.3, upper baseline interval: 15.2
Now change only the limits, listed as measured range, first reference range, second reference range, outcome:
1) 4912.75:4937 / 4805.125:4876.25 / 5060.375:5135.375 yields -0.4 AA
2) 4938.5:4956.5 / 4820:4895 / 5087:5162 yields -1.1 AA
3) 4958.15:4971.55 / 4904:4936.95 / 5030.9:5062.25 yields -0.7 AA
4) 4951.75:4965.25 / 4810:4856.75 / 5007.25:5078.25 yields -0.1 AA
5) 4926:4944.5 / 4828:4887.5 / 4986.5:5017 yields -1.5 AA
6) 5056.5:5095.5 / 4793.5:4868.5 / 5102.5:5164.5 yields -2.3 AA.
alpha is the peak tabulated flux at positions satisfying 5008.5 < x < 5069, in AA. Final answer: 16.72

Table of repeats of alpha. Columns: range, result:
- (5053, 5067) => 16.17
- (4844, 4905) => 17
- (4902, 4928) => 15.73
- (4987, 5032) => 16.24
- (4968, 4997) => 16.81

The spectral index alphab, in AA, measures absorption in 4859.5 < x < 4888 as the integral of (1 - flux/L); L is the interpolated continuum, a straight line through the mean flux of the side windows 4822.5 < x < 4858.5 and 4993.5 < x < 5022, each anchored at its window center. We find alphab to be 0.8 AA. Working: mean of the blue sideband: 15.4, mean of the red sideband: 13.6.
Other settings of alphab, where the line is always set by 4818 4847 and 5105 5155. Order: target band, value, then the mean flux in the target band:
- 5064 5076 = -0.7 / 14.1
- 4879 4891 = -0.1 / 15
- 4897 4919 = -0.8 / 15.3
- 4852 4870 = 0.4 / 14.8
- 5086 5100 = -1.3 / 14.4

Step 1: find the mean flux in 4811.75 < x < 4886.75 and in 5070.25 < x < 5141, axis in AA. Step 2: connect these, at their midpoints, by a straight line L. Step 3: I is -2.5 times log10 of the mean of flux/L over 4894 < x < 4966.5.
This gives -0.03 mag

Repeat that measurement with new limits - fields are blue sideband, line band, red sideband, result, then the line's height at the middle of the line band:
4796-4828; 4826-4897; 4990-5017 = 0.04 mag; 15.5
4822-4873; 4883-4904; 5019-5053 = -0.06 mag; 14.8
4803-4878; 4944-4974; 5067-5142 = -0.06 mag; 14.5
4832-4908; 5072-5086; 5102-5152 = -0.05 mag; 13.3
